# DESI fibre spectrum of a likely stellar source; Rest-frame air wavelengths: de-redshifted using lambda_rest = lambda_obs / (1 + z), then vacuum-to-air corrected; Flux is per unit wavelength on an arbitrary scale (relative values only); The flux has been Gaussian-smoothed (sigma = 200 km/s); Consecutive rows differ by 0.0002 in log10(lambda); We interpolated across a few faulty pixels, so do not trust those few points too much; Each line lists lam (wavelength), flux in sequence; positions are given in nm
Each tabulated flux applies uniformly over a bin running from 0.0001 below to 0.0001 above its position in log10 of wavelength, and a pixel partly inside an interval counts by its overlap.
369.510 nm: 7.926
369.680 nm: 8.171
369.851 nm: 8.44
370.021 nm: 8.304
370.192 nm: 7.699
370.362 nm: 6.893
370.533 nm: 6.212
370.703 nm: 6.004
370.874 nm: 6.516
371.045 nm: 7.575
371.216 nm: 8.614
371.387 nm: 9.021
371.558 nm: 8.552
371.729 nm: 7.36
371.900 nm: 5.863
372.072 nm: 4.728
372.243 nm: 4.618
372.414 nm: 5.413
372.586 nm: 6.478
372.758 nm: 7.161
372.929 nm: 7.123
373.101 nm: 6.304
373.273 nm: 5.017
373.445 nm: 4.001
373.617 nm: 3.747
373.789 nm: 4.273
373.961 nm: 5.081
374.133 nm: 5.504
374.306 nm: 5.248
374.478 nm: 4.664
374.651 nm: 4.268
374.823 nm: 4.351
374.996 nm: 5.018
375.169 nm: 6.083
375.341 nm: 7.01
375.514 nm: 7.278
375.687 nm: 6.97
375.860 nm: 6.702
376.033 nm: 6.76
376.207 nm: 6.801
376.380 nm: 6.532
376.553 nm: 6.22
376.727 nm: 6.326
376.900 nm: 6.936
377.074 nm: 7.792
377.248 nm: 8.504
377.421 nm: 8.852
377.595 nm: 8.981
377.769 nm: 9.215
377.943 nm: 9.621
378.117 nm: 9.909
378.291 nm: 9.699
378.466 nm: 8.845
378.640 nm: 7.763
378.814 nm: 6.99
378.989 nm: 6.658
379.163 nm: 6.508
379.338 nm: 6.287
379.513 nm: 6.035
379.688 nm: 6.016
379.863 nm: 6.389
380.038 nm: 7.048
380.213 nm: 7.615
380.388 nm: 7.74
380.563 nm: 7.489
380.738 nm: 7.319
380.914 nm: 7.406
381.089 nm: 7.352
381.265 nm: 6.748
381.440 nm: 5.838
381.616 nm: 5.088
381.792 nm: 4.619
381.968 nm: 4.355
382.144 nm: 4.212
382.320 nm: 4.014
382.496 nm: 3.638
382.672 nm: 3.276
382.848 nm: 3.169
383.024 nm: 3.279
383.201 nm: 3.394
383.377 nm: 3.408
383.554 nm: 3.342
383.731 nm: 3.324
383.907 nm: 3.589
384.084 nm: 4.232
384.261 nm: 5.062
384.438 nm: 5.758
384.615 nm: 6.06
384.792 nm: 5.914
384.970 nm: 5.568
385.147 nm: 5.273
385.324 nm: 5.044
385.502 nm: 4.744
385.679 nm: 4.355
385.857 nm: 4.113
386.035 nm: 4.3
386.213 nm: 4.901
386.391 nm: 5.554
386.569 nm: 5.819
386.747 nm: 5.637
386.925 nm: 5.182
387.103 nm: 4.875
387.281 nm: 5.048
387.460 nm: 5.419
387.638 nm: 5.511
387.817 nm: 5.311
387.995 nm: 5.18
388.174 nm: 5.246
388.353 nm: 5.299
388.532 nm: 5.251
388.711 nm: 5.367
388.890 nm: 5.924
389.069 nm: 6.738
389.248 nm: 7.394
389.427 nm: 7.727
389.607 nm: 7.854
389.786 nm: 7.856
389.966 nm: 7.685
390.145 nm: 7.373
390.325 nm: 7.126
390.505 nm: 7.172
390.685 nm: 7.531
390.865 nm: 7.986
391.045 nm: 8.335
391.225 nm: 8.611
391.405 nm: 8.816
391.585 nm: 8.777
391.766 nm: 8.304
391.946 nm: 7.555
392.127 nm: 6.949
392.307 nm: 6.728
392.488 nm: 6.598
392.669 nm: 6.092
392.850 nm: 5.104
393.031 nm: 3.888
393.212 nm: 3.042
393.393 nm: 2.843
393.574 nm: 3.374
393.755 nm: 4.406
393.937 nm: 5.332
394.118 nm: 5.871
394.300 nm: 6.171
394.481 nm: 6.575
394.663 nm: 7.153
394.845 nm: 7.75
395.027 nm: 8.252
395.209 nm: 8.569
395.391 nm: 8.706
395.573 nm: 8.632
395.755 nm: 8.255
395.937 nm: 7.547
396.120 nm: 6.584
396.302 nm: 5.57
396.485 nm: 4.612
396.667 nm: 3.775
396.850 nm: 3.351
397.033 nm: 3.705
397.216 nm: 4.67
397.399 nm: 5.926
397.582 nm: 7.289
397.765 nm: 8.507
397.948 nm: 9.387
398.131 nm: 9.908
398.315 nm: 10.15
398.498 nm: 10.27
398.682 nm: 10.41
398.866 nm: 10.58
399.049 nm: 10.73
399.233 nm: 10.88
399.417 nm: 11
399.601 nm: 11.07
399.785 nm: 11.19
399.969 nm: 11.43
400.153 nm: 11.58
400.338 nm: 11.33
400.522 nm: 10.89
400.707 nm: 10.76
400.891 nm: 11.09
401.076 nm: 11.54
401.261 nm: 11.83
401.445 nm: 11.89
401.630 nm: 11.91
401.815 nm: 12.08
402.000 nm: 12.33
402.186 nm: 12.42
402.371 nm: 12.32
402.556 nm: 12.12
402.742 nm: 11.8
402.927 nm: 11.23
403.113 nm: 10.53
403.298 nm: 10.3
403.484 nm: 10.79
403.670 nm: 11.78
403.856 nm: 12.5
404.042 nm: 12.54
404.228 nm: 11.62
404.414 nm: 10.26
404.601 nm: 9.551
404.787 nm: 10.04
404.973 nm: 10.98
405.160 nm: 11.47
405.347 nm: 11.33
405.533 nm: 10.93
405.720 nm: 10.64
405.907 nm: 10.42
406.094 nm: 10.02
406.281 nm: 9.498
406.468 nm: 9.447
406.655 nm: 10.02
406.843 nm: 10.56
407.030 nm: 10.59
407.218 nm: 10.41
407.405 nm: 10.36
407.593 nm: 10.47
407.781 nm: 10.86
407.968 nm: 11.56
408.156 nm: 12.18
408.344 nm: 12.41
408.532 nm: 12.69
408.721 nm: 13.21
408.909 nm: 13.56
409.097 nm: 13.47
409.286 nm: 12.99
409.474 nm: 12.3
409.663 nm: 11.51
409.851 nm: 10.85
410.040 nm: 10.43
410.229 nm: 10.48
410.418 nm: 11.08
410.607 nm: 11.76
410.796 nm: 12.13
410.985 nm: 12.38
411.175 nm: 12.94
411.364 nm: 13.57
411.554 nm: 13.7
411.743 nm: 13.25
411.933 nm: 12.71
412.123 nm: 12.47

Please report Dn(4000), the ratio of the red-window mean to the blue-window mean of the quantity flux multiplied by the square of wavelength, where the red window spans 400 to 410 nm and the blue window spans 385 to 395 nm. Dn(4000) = 2.01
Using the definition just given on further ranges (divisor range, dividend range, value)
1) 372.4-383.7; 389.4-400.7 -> 1.36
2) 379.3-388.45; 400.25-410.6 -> 2.43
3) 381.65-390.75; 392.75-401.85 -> 1.64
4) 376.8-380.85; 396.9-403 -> 1.50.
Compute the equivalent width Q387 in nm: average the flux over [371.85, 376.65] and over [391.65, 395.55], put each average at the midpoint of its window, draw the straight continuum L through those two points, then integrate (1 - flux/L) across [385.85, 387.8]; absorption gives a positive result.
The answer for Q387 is 0.28 nm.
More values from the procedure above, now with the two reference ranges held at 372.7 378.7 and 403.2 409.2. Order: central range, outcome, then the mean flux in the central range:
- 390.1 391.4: 0.16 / 7.82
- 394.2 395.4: 0.25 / 7.51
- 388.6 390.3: 0.32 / 7.08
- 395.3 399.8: 0.84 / 8.06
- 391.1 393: 0.38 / 7.26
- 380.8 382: 0.24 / 6.01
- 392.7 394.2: 0.81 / 4.3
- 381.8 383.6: 0.95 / 3.66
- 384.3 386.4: 0.77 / 5.11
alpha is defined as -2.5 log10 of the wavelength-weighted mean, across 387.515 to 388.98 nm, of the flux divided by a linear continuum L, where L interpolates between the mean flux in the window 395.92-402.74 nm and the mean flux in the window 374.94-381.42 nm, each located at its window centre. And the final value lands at 0.483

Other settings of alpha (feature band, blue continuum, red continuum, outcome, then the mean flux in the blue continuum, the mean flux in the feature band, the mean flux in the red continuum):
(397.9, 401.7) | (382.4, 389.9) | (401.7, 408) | -0.166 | 5.11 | 11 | 11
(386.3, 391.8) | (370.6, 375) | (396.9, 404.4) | 0.290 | 5.88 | 6.63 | 10.6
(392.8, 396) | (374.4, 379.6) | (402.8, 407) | 0.454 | 7.13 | 6.2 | 10.8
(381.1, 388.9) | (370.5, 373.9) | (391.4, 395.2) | 0.271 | 6.22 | 4.82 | 6.16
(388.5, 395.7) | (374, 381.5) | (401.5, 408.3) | 0.319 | 7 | 6.8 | 11.1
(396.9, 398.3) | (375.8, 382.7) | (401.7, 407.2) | 0.361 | 6.88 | 7.12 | 11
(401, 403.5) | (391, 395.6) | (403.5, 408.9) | -0.205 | 6.59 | 11.7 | 11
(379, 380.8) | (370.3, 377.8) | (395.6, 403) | 0.049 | 6.4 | 6.83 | 9.6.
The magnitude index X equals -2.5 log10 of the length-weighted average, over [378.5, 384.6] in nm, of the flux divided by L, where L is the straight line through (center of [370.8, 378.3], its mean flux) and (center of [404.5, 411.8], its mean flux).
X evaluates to 0.35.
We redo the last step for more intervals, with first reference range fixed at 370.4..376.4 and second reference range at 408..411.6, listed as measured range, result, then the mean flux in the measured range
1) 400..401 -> -0.05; 11.2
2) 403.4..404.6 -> -0.01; 11.4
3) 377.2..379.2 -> -0.23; 8.51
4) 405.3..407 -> 0.13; 10.3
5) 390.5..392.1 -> 0.13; 8.12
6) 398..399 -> 0.01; 10.2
